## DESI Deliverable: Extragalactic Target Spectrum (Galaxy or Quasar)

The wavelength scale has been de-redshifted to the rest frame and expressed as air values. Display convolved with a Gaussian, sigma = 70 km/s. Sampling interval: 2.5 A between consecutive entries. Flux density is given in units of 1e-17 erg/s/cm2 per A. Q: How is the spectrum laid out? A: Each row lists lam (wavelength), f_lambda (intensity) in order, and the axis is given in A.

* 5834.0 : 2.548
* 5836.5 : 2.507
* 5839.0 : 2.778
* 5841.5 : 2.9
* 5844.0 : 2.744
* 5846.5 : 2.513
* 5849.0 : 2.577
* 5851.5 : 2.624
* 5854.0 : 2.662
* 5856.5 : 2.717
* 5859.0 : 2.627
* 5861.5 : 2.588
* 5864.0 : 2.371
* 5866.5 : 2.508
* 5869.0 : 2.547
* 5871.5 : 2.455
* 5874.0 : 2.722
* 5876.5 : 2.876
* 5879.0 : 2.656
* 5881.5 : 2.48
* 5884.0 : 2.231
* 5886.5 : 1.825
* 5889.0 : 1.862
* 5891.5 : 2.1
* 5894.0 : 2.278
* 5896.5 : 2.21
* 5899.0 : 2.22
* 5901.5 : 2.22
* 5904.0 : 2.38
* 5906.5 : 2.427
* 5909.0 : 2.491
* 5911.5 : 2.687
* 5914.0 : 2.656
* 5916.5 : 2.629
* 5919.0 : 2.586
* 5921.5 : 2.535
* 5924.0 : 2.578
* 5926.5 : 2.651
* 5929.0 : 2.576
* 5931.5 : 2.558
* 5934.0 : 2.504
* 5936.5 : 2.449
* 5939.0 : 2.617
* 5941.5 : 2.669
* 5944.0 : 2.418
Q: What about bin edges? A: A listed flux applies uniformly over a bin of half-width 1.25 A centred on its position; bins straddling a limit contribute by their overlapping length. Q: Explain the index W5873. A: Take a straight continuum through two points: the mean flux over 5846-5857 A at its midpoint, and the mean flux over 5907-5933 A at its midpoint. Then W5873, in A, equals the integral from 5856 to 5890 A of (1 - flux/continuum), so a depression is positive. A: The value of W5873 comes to 1.9 A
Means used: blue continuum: 2.62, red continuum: 2.59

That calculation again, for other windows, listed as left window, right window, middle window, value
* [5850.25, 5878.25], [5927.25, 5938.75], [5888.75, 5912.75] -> 2.5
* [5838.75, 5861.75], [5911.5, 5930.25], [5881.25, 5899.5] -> 3.5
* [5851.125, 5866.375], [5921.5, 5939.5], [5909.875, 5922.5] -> -0.3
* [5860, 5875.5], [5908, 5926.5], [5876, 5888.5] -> 1.0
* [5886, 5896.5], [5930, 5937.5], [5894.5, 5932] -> -3.3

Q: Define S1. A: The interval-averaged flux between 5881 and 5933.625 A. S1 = 2.39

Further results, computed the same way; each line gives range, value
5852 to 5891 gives 2.47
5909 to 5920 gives 2.62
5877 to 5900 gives 2.23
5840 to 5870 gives 2.62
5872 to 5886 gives 2.54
